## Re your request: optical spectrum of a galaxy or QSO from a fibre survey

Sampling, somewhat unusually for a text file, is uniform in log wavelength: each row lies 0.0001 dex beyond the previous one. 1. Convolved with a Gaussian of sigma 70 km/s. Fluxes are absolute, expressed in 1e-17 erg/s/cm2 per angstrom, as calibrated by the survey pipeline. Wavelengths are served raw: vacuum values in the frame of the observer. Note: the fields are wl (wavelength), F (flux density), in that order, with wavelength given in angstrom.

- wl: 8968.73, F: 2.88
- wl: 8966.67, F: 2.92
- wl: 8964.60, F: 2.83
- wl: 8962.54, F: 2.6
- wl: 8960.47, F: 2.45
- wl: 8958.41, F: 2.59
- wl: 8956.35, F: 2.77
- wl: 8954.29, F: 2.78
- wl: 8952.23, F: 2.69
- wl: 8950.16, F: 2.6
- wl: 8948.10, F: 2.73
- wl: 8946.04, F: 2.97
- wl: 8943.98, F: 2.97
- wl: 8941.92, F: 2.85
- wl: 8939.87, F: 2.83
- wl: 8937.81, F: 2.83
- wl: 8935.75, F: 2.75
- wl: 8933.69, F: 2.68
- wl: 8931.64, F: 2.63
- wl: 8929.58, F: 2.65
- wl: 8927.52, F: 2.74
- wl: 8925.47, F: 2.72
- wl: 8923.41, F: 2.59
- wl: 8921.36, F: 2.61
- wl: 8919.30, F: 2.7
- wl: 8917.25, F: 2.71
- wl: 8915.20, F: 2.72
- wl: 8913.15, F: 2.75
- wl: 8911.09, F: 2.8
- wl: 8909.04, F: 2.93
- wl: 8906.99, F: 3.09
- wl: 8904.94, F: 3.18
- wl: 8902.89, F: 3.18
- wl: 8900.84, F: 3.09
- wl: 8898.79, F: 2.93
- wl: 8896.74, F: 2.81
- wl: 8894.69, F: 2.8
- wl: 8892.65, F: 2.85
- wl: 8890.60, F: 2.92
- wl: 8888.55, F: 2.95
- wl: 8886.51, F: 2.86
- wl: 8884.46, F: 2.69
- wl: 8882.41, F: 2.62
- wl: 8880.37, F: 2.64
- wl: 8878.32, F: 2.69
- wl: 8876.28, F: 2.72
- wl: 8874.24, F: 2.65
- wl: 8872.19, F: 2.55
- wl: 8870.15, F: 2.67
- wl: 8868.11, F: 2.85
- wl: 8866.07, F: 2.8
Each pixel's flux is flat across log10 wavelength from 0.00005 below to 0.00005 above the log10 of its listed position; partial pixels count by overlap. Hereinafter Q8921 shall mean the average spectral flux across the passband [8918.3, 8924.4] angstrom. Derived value 2.63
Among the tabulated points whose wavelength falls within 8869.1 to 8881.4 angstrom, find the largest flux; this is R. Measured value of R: 2.72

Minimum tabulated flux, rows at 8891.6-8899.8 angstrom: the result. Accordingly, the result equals 2.8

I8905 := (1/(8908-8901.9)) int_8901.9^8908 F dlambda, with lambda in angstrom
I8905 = 3.15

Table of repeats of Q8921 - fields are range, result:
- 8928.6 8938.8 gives 2.71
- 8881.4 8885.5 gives 2.65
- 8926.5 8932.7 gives 2.67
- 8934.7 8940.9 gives 2.8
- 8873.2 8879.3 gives 2.69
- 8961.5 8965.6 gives 2.71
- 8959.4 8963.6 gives 2.53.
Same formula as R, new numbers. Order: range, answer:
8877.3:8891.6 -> 2.95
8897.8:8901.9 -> 3.09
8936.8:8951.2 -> 2.97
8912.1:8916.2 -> 2.75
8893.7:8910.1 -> 3.18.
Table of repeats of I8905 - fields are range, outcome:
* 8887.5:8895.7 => 2.88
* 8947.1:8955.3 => 2.7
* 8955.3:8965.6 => 2.65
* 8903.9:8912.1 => 3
